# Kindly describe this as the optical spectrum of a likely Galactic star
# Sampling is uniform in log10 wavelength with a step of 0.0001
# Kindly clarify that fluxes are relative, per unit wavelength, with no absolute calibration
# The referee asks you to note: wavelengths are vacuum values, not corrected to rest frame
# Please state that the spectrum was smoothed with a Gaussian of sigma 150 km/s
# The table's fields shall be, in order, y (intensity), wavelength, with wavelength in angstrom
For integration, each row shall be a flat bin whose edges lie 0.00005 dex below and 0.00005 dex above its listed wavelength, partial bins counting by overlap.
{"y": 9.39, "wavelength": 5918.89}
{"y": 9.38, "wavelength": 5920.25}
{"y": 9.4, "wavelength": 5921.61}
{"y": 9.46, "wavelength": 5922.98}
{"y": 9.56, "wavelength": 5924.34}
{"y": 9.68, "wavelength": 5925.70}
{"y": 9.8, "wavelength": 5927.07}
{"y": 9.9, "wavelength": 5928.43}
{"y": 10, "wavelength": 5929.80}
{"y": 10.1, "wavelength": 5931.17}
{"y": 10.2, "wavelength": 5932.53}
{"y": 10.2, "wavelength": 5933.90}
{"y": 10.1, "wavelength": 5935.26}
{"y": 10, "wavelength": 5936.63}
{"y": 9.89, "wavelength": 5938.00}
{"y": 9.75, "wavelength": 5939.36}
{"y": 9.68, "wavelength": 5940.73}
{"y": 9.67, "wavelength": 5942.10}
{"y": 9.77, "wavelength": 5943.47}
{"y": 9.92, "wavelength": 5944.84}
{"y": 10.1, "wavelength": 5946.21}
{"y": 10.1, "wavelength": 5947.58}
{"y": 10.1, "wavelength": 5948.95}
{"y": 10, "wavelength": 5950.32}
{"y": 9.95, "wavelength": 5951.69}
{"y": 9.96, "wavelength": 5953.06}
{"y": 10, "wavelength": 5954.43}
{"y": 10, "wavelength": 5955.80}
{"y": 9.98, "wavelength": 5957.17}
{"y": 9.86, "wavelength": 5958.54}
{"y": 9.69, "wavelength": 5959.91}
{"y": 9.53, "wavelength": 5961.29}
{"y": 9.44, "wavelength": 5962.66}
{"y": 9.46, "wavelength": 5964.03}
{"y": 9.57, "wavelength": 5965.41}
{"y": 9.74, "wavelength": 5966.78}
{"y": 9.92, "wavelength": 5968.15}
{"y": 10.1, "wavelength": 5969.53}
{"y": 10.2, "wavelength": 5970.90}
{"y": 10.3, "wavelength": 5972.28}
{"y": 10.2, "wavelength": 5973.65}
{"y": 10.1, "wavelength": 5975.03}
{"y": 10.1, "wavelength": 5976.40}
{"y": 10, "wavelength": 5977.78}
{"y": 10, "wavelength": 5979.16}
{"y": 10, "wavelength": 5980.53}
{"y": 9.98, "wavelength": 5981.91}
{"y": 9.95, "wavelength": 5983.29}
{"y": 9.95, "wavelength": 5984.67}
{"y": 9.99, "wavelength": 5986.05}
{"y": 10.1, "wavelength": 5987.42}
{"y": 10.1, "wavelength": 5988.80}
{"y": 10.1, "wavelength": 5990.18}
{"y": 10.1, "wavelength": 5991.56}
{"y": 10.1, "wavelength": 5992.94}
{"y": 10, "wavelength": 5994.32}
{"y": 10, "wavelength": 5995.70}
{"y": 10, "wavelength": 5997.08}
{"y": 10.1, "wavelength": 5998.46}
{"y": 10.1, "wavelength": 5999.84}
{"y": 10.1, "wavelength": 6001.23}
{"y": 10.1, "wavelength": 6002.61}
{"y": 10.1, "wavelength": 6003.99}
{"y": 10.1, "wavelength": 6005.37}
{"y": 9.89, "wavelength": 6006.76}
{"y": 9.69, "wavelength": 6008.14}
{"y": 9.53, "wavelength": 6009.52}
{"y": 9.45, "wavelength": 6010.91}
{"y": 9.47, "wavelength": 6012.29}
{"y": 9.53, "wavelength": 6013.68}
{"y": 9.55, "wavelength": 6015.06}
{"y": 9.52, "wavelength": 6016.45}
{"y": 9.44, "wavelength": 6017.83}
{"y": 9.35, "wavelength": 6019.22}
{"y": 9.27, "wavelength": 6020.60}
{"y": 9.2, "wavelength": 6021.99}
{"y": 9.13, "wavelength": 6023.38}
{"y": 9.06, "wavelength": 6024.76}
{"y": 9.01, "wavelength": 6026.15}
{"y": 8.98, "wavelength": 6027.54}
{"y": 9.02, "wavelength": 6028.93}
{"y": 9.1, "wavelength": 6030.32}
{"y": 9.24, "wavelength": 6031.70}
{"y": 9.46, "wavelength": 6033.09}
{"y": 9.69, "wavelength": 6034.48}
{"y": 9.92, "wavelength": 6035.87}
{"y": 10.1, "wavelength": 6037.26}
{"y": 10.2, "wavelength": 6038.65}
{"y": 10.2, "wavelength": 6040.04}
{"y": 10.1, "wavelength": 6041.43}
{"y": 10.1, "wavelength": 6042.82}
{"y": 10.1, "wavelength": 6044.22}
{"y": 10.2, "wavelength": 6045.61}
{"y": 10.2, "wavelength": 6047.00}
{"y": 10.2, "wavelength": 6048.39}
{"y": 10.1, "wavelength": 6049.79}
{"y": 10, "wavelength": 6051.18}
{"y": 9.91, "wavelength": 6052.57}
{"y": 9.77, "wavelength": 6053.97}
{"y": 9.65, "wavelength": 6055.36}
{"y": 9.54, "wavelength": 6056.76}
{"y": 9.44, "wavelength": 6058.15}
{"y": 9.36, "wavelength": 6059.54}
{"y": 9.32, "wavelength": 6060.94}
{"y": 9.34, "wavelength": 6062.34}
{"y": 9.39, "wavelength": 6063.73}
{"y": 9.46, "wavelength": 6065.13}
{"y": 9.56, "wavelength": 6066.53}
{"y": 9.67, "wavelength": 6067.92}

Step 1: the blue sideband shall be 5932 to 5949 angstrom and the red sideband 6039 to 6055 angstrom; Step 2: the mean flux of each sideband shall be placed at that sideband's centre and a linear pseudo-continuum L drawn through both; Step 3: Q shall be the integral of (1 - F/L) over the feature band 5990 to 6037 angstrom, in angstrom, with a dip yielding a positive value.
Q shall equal 1.9 angstrom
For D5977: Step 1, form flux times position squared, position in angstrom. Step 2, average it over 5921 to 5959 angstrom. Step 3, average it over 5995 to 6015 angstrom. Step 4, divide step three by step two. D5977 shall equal 1.0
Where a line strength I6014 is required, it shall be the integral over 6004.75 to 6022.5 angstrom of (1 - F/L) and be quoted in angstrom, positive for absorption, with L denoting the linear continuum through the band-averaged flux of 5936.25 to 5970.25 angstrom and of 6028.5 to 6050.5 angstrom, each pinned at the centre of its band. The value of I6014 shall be 0.6 angstrom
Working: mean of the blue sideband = 9.85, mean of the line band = 9.54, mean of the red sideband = 9.88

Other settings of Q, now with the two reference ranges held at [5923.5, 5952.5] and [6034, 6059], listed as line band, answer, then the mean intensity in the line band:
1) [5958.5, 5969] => 0.3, 9.64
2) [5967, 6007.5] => -0.5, 10.1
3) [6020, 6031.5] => 1.0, 9.1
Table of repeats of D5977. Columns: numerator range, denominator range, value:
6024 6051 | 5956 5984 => 1.01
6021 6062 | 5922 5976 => 1.01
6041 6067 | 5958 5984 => 1.01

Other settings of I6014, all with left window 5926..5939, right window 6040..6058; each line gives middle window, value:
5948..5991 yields 0.2 angstrom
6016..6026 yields 0.7 angstrom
